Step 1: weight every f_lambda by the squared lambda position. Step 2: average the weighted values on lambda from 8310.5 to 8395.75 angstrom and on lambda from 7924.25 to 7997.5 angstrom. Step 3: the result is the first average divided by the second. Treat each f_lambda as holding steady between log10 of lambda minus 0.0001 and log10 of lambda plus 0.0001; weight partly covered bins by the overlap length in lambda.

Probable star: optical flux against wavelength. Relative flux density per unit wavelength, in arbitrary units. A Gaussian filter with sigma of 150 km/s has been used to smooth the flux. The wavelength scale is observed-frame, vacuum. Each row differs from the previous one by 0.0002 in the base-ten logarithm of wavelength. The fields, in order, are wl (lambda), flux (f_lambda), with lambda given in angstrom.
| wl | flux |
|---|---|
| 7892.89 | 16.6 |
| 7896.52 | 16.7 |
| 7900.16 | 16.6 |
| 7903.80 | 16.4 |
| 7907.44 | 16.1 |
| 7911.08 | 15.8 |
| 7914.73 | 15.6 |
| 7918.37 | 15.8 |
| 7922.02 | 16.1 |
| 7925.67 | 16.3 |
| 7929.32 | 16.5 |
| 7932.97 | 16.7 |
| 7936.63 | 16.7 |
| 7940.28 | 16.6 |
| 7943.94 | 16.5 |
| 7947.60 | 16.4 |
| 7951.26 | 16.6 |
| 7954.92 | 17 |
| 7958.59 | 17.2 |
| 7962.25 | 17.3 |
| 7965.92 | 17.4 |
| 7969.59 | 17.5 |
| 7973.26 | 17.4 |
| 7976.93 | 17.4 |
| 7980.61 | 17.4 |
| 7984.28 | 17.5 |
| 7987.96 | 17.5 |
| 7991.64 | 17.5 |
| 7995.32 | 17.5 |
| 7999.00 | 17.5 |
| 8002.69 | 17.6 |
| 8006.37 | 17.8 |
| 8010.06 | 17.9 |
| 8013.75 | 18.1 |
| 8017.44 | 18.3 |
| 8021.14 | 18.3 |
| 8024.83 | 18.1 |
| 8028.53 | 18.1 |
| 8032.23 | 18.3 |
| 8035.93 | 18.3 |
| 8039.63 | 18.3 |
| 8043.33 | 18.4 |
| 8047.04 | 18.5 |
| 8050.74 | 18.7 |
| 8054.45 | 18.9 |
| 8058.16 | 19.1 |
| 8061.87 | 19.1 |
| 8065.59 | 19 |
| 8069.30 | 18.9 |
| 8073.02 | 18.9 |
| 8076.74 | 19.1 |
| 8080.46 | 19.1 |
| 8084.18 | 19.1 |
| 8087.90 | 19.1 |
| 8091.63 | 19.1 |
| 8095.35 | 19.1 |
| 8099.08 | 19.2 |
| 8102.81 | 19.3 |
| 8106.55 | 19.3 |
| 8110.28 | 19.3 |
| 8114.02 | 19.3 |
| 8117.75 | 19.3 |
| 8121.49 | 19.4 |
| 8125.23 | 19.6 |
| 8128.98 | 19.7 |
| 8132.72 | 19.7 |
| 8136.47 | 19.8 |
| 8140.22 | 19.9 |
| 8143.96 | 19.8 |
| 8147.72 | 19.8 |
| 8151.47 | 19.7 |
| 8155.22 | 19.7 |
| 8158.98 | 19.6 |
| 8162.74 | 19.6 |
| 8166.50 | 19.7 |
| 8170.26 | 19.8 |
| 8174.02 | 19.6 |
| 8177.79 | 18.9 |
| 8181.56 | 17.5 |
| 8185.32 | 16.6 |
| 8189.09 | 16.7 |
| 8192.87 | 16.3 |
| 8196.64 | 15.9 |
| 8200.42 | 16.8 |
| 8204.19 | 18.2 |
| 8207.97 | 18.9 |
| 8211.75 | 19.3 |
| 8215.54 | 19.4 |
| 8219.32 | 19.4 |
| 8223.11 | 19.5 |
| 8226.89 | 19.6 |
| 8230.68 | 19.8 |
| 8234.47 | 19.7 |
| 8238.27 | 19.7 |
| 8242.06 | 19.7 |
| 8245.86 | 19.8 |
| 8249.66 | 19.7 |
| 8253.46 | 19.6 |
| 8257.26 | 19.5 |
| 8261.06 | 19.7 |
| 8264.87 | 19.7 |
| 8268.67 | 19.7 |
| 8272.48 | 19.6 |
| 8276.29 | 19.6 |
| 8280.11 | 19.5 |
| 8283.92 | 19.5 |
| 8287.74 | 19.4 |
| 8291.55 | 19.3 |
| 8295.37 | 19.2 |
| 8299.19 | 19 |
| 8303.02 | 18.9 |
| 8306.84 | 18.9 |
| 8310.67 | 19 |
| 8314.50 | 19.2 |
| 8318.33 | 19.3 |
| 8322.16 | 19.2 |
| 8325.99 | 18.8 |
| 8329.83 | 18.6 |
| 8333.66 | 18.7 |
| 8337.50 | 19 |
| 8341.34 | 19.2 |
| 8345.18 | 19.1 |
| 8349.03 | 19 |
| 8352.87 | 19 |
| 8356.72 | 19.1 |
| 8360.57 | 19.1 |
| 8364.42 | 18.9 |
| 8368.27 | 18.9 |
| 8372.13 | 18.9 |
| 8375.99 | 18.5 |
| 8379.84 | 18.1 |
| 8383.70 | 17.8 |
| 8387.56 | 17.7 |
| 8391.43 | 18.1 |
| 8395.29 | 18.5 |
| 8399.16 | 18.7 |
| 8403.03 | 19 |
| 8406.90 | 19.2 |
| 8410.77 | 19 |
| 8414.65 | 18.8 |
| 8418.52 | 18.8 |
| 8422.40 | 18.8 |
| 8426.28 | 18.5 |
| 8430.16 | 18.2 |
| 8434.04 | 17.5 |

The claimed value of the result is 1.21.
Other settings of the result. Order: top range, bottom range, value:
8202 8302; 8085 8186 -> 1.03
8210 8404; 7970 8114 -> 1.11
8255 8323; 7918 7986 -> 1.25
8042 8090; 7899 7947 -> 1.20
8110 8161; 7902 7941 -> 1.28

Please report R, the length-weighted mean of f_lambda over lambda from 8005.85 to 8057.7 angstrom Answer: 18.3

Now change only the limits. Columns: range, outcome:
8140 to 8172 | 19.7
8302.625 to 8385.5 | 18.9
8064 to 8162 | 19.4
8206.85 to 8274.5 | 19.6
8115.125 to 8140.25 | 19.6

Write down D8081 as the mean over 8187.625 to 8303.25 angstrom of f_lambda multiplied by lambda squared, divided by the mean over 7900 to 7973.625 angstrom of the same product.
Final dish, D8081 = 1.2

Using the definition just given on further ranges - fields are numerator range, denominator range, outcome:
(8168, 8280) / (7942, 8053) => 1.13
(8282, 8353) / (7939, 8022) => 1.19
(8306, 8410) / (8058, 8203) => 1.05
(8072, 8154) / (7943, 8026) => 1.15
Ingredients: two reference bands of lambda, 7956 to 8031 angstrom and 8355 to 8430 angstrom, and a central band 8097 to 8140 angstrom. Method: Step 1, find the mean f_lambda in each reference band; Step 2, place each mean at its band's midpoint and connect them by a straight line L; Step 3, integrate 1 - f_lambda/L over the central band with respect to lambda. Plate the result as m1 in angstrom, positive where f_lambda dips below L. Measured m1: -3.6 angstrom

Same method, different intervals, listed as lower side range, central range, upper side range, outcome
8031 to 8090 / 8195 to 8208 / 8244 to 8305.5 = 1.3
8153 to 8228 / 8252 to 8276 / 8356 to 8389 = -1.4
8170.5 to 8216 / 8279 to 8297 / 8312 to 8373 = -0.8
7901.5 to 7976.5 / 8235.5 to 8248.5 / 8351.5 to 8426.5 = -1.2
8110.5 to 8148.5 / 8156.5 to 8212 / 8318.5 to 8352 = 3.5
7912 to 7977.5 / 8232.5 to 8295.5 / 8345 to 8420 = -5.0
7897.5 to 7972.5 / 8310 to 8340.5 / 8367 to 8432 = -1.2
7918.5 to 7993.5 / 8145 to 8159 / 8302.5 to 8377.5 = -1.4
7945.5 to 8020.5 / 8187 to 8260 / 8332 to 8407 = -2.3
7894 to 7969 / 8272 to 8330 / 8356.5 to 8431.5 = -3.2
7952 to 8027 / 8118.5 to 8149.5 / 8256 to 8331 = -2.2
